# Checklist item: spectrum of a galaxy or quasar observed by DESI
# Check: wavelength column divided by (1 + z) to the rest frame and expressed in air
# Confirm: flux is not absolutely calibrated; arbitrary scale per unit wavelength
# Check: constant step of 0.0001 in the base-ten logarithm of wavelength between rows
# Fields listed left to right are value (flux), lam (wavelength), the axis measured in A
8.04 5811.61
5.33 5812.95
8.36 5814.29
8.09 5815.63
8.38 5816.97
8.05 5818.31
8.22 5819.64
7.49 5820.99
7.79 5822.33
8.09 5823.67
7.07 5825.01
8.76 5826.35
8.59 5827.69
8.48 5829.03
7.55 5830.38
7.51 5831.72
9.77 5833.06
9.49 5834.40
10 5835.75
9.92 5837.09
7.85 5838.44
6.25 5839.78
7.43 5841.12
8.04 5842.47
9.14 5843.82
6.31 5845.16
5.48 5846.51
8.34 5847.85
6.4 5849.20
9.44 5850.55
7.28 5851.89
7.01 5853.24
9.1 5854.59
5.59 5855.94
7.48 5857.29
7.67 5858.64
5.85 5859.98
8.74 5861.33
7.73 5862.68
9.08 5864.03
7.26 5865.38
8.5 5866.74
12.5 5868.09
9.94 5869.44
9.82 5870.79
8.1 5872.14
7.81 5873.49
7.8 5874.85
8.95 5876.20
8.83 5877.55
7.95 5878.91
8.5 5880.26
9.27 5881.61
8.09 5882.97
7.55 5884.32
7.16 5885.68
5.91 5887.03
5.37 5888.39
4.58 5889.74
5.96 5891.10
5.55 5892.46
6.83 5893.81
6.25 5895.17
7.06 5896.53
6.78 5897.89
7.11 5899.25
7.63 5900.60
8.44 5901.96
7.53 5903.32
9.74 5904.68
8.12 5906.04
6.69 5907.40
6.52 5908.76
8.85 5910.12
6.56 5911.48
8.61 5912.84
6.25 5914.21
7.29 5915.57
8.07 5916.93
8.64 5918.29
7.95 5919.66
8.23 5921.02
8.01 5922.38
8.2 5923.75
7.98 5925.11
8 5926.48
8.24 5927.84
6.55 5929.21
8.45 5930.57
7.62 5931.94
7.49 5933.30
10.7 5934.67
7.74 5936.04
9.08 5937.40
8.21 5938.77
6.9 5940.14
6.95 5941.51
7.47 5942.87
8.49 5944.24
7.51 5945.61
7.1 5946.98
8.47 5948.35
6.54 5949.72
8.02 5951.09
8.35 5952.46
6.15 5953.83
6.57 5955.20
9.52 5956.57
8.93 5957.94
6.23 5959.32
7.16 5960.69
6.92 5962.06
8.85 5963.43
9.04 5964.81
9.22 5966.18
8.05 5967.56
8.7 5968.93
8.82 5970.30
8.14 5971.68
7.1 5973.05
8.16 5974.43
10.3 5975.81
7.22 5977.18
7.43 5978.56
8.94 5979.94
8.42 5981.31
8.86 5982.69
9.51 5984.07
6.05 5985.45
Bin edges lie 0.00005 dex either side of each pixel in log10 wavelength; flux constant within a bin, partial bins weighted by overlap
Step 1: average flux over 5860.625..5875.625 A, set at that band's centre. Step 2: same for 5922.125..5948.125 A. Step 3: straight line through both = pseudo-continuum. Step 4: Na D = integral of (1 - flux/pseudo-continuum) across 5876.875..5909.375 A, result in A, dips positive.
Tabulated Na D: 4.9 A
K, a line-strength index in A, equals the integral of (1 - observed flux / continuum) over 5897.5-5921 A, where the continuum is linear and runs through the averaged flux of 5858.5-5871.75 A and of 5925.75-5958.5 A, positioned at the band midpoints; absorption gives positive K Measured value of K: 1.5 A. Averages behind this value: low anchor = 8.74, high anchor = 7.87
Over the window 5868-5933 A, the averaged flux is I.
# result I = 7.7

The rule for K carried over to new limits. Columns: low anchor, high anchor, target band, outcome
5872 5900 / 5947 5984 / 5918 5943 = -1.08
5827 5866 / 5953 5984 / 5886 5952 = 4.44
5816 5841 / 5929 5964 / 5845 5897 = 3.01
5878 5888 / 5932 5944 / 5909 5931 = 0.33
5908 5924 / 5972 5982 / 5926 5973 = 0.42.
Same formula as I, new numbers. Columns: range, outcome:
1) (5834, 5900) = 7.73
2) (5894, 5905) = 7.46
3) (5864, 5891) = 8.08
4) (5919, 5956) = 7.82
